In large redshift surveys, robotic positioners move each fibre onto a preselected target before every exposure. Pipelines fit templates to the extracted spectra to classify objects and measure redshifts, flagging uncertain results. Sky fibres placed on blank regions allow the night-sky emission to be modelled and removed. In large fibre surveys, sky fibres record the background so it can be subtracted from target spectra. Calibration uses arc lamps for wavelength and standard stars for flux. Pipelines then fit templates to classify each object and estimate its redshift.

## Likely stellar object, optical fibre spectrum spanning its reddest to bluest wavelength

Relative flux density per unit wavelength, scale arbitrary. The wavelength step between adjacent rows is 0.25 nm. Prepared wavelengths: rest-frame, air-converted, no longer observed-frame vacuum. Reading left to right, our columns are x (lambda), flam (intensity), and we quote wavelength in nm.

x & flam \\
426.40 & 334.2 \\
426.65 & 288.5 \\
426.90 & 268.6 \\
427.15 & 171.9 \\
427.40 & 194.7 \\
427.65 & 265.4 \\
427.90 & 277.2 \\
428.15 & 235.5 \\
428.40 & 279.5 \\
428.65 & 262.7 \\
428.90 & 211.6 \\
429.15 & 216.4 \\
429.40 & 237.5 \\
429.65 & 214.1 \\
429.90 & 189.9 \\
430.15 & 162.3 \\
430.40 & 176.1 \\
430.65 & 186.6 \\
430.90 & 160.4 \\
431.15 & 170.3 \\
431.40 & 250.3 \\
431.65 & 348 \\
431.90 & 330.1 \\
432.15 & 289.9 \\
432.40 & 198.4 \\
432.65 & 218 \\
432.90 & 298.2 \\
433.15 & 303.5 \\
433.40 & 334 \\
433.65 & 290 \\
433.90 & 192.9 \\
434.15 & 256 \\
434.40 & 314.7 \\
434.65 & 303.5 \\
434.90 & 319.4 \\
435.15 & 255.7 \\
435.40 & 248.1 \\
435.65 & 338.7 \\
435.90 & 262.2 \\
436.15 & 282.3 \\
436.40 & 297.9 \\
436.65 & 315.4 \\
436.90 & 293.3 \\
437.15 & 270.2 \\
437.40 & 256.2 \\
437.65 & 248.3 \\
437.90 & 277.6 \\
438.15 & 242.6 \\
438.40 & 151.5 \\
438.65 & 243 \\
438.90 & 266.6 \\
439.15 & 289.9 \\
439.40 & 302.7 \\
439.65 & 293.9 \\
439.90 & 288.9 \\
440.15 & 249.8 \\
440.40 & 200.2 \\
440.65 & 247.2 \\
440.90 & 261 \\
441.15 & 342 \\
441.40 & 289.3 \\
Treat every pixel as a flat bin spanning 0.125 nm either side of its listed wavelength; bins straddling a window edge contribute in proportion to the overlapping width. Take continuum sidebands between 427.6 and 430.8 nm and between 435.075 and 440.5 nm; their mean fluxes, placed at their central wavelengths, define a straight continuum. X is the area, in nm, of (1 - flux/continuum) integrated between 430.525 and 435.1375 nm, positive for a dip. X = -0.424 nm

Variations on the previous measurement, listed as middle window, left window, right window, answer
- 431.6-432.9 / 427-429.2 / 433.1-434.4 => -0.04 nm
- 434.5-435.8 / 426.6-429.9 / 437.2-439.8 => -0.22 nm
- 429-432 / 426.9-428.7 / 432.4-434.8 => 0.45 nm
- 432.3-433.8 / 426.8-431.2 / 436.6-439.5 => -0.23 nm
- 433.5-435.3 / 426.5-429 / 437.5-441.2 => -0.16 nm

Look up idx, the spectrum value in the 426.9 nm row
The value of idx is 268.6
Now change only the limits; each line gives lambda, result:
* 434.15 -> 256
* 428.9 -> 211.6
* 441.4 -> 289.3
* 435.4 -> 248.1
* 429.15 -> 216.4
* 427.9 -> 277.2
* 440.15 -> 249.8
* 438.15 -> 242.6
